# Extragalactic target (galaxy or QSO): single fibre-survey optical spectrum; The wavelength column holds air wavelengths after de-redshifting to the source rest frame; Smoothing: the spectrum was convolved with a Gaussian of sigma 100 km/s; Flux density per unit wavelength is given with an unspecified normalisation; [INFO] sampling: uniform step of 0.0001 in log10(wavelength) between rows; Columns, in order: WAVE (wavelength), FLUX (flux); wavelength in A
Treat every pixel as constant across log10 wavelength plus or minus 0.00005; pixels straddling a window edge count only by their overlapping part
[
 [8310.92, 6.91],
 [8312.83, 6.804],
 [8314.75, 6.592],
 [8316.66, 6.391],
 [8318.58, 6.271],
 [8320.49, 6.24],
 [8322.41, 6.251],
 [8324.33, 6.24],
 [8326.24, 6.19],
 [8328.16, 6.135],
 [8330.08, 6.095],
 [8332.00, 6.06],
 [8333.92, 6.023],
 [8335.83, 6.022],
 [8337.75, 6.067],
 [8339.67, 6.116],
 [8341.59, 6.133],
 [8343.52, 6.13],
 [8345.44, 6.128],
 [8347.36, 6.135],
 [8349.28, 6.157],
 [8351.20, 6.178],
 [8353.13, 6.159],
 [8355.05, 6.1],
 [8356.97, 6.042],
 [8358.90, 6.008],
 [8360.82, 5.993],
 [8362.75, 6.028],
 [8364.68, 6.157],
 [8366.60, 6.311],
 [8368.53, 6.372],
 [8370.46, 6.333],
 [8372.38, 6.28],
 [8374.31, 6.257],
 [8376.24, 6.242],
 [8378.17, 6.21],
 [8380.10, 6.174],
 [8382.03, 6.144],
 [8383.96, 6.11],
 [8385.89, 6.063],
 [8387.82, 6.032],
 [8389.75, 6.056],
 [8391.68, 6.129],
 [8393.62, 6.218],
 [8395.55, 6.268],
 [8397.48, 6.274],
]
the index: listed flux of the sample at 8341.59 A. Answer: 6.133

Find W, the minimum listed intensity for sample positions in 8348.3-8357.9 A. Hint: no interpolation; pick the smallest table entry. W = 6.042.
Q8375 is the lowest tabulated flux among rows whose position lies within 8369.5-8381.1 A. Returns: 6.174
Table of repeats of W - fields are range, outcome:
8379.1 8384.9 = 6.11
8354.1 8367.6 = 5.993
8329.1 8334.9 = 6.023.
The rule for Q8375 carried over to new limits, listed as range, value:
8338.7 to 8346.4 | 6.116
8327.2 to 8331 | 6.095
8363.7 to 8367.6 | 6.157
